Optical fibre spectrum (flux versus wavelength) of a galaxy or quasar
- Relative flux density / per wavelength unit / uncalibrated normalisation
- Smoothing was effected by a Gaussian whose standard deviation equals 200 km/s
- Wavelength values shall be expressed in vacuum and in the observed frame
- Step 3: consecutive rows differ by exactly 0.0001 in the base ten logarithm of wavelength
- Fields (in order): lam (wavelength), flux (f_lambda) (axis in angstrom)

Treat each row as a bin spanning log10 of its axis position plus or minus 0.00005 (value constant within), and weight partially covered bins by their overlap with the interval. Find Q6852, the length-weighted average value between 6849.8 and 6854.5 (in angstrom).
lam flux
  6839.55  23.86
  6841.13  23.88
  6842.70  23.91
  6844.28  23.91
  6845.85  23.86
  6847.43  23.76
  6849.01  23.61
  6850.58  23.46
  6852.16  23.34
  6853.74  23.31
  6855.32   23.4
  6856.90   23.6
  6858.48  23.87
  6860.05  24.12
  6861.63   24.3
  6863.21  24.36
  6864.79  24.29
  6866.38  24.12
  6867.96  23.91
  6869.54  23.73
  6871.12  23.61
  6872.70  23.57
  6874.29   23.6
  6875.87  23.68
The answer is 23.3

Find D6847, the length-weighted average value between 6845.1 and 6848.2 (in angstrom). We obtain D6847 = 23.8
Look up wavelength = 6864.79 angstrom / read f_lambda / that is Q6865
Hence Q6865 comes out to 24.29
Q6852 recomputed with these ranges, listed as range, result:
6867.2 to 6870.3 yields 23.8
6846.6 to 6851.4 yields 23.6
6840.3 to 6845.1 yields 23.9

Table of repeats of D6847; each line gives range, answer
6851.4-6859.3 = 23.5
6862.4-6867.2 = 24.2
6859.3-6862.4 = 24.2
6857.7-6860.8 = 24.1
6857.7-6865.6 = 24.2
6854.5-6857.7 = 23.5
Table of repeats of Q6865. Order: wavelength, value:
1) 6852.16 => 23.34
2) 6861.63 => 24.3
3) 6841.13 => 23.88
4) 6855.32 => 23.4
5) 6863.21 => 24.36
